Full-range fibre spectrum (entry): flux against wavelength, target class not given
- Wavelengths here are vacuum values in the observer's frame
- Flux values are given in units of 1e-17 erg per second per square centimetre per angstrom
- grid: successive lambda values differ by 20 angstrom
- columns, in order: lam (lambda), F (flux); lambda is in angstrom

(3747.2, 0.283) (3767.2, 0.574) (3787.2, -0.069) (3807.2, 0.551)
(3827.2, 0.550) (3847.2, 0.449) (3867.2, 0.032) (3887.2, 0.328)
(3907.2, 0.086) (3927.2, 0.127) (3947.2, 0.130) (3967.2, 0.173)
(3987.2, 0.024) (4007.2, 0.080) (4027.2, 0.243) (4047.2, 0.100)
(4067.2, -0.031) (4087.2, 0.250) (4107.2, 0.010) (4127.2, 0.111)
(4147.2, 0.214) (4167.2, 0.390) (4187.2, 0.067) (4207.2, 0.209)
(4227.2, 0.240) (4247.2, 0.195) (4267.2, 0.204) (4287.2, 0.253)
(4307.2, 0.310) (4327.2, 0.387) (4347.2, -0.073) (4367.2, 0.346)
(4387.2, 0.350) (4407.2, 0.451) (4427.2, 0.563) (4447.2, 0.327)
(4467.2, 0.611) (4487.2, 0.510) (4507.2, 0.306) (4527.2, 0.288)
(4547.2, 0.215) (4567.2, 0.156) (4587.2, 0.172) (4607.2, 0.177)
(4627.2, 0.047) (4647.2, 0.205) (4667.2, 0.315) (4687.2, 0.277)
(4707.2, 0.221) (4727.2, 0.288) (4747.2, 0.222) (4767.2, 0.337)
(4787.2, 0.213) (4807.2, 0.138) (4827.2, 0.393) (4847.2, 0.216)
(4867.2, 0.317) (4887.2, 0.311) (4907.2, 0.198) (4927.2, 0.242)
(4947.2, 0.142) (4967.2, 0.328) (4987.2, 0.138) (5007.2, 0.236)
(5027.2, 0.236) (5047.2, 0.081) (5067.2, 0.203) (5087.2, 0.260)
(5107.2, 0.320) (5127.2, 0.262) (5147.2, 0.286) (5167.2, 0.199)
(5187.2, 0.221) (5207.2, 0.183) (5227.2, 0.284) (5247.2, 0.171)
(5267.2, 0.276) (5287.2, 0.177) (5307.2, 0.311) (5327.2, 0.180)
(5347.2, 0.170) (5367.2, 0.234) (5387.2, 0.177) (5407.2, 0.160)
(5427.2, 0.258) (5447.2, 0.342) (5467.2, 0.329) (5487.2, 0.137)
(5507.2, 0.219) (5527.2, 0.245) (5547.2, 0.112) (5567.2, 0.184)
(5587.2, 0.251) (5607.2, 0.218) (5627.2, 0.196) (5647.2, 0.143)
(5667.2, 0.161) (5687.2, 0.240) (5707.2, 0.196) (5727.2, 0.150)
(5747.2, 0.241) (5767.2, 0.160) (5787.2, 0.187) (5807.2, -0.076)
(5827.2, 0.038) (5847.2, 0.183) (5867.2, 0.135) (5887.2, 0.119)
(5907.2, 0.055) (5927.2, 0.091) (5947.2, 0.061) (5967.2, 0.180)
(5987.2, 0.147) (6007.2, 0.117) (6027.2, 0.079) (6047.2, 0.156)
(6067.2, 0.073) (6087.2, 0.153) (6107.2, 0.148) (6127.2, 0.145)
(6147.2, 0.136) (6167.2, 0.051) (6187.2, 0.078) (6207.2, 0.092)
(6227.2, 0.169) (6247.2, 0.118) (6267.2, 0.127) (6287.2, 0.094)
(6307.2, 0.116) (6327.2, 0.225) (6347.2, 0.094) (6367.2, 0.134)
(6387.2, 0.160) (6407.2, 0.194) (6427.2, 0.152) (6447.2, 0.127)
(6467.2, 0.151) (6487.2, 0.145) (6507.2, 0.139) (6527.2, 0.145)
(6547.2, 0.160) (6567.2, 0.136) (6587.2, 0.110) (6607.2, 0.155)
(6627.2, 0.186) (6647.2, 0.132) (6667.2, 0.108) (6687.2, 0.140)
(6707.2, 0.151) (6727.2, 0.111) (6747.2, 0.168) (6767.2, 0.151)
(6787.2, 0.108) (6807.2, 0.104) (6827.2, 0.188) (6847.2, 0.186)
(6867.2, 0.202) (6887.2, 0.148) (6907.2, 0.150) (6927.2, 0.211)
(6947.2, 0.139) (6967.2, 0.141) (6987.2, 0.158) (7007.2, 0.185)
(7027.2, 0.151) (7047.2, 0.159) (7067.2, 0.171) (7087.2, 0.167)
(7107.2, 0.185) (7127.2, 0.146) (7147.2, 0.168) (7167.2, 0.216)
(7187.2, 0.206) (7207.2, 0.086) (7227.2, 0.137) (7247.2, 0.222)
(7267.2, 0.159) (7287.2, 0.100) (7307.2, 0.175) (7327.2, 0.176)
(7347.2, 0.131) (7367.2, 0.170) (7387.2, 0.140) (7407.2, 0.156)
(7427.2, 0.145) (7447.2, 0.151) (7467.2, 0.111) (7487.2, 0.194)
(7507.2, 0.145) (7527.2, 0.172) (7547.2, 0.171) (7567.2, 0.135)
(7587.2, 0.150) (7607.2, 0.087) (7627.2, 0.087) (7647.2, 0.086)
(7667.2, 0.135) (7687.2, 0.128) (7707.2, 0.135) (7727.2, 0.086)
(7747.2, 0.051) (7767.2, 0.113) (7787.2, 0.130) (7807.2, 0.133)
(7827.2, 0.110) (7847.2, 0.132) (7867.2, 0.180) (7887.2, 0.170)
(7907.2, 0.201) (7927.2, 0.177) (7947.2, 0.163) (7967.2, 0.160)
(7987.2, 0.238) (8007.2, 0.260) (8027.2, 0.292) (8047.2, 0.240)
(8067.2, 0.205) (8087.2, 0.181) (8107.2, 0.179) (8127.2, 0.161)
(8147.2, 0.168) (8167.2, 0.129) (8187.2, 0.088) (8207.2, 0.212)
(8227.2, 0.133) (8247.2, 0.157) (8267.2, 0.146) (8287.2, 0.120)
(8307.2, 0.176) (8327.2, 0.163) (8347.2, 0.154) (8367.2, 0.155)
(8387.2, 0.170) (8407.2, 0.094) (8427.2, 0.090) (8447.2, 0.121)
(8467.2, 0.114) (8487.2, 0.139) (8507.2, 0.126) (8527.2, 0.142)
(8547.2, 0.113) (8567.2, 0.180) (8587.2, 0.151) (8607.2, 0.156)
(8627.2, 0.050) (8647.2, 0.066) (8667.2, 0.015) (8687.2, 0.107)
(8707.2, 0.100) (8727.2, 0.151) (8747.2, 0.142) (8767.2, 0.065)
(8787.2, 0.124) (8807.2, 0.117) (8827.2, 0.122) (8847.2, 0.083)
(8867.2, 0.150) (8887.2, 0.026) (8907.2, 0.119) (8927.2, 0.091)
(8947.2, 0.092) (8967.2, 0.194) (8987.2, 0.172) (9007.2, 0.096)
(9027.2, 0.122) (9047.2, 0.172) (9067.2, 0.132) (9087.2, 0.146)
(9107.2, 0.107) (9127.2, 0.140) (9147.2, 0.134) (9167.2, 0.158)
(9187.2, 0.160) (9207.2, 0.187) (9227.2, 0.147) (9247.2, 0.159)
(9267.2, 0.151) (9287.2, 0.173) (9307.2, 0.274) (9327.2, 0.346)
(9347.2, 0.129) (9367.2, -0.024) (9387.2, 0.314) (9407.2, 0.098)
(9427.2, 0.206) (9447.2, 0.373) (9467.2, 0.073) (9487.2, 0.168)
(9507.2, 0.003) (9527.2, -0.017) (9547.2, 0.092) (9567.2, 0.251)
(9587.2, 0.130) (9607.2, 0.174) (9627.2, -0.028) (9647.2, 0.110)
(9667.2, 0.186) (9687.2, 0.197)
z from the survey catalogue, 1.868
